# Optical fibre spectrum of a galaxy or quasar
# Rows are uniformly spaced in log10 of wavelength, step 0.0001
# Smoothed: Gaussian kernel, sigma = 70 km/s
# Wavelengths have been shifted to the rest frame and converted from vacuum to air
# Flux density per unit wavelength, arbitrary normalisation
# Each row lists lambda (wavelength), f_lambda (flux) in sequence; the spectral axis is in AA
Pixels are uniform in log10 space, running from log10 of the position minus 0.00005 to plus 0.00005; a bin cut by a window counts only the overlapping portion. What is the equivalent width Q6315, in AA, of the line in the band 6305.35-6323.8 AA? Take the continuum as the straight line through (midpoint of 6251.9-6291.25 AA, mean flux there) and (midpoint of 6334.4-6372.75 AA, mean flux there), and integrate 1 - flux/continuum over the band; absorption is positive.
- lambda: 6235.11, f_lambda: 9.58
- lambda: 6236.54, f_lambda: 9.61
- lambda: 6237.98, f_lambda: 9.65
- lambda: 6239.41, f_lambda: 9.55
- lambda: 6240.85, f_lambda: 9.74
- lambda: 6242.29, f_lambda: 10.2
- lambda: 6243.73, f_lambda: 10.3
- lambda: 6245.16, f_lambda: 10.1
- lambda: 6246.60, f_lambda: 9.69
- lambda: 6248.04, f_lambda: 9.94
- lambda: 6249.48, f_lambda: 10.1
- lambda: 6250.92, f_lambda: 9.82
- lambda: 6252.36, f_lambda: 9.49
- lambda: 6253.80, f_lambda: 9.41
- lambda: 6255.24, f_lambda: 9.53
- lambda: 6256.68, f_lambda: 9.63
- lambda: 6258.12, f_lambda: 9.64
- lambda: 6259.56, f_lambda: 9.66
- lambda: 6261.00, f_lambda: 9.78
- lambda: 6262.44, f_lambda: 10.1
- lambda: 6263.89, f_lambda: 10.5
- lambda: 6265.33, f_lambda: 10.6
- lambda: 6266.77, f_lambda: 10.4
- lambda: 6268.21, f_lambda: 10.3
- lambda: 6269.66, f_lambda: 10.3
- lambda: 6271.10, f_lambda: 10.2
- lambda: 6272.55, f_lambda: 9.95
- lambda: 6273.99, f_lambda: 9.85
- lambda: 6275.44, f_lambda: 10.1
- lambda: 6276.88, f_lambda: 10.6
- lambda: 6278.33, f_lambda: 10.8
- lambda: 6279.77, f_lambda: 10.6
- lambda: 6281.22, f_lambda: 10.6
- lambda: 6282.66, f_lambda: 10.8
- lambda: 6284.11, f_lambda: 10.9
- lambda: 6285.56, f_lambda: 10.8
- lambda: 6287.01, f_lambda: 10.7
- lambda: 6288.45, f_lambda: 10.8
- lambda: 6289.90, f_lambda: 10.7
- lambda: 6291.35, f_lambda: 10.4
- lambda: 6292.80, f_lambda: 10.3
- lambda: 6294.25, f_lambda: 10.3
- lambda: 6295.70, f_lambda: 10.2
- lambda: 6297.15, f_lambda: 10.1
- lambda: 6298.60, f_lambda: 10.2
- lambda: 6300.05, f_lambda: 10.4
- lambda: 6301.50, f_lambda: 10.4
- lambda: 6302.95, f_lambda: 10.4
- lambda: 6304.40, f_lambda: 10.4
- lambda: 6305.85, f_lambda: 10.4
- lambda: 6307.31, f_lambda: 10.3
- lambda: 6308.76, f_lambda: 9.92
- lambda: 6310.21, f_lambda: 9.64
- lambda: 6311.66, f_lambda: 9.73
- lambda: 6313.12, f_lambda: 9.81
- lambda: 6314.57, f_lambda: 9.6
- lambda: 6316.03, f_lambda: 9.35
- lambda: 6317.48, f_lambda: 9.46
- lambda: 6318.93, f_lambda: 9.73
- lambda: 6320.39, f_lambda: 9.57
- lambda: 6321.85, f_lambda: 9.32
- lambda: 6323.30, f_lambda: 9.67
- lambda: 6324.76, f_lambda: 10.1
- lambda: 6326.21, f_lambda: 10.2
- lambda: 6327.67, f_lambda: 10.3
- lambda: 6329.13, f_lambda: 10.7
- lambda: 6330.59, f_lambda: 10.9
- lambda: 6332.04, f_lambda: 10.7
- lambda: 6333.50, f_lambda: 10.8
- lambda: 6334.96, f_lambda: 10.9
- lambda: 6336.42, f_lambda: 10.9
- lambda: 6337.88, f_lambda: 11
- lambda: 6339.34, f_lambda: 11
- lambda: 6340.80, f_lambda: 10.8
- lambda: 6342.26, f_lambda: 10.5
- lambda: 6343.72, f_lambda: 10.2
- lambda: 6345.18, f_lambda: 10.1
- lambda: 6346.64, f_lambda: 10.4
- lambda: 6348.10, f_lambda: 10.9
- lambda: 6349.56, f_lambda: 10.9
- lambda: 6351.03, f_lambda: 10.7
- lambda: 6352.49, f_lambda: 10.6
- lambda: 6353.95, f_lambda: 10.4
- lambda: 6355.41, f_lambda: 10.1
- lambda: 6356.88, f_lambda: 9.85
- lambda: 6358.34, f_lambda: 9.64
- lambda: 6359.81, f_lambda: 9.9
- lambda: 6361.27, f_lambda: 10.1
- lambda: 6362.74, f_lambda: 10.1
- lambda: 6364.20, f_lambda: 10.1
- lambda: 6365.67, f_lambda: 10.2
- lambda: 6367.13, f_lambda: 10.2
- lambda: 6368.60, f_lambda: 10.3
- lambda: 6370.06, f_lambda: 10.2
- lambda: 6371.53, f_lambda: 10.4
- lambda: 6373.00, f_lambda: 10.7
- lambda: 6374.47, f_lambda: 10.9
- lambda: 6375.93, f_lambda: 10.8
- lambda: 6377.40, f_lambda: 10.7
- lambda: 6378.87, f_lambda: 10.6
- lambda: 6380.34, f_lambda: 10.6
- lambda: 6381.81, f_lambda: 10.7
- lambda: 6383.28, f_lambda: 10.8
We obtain 1.1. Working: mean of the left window 10.3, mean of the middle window 9.72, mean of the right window 10.4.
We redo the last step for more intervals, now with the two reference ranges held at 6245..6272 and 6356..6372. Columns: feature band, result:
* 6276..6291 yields -1.10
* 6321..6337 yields -0.57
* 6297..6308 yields -0.36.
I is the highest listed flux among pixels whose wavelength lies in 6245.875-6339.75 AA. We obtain 11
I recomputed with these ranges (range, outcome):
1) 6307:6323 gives 10.3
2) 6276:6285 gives 10.9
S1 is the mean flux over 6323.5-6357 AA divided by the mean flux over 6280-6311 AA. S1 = 1.01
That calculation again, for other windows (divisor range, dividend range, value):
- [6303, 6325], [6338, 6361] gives 1.06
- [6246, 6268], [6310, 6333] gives 1.00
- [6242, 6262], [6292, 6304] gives 1.05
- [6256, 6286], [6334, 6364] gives 1.02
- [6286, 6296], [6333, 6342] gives 1.04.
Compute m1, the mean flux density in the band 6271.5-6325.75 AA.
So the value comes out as 10.2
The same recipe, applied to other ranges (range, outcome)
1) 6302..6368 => 10.2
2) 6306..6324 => 9.7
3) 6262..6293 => 10.5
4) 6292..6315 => 10.1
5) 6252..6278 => 10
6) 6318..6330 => 9.95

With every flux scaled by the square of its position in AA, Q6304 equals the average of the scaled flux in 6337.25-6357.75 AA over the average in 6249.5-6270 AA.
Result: 1.1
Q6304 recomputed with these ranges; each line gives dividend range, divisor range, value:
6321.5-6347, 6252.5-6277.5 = 1.07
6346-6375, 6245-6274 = 1.07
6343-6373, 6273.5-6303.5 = 1.00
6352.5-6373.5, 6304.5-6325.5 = 1.06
